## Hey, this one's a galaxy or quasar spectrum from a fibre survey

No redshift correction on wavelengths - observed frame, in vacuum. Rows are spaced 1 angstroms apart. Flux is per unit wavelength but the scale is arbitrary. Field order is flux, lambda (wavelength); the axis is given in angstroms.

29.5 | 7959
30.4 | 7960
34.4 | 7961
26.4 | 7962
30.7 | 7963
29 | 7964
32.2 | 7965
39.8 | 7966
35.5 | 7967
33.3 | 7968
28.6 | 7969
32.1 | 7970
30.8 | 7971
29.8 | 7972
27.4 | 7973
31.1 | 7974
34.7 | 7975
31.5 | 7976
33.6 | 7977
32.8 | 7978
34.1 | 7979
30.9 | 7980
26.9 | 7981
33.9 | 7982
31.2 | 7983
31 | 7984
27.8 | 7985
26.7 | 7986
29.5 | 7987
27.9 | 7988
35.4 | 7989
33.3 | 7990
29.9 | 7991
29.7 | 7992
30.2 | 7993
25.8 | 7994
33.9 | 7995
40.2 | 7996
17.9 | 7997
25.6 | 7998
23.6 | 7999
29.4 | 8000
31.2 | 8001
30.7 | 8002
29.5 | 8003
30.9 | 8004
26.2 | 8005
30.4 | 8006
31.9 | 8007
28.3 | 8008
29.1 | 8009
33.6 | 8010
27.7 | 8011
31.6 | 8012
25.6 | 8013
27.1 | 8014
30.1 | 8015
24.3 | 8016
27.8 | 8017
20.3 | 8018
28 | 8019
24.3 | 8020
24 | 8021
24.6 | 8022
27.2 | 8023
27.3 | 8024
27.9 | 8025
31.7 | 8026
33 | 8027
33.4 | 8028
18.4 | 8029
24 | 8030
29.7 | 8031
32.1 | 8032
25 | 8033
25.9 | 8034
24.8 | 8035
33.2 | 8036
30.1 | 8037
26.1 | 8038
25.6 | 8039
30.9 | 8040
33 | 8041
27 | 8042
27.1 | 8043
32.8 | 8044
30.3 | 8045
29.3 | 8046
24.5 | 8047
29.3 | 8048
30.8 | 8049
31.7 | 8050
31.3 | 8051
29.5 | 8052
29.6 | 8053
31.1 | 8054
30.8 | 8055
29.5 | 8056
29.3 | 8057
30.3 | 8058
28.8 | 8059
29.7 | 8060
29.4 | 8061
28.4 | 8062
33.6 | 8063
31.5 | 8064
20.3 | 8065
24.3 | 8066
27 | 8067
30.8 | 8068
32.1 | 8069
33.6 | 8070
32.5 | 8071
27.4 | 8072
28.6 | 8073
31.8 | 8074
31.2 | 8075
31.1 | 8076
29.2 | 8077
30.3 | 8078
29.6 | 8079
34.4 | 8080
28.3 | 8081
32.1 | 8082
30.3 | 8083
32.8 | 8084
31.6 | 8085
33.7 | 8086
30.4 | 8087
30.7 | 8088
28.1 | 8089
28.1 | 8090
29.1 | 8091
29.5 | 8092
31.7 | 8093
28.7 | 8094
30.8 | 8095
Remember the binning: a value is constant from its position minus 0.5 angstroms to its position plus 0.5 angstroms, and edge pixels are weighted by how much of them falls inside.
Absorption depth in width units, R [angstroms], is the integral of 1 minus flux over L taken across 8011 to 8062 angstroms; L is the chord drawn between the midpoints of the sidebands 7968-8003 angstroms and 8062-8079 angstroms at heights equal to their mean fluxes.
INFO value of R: 2.6 angstroms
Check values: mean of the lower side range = 30.3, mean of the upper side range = 29.7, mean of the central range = 28.4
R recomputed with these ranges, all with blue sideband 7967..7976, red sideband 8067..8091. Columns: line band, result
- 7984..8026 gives 3.5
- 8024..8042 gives 1.5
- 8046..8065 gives 0.7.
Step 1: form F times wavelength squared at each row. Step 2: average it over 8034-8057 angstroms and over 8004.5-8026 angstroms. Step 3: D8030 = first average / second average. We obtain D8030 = 1.1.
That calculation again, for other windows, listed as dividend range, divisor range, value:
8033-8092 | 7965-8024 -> 1.02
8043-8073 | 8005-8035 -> 1.08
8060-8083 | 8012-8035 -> 1.12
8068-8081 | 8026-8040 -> 1.11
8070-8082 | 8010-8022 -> 1.17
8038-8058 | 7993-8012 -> 1.02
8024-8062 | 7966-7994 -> 0.95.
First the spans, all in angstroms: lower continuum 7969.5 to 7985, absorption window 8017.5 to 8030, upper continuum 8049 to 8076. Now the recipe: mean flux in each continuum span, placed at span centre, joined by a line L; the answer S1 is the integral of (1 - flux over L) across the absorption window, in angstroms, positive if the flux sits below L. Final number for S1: 1.61 angstroms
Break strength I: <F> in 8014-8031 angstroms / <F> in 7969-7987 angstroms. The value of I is 0.87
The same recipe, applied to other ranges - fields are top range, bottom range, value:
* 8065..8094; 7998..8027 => 1.08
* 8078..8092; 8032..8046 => 1.07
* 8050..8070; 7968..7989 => 0.96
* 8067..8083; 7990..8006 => 1.05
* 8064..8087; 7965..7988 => 0.96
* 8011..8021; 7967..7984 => 0.84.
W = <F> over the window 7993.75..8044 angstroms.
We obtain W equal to 28.2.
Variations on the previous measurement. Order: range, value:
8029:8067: 28.8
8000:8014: 29.6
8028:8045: 28.1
